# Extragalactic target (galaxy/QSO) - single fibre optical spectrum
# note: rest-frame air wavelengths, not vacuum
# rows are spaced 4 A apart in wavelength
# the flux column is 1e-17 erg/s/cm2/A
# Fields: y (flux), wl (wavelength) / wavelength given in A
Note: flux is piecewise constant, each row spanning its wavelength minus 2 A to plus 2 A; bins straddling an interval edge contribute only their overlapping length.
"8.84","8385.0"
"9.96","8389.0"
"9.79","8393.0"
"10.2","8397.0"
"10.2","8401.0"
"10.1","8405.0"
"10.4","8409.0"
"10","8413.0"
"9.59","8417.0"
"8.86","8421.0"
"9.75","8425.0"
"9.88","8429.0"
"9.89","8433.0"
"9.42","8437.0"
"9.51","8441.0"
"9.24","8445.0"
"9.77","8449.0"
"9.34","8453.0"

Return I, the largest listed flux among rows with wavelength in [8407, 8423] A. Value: 10.4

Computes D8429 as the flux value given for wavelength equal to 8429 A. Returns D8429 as 9.88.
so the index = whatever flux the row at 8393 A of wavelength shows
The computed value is 9.79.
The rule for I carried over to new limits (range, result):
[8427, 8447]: 9.89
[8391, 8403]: 10.2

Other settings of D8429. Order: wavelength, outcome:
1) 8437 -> 9.42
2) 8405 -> 10.1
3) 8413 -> 10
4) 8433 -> 9.89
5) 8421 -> 8.86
